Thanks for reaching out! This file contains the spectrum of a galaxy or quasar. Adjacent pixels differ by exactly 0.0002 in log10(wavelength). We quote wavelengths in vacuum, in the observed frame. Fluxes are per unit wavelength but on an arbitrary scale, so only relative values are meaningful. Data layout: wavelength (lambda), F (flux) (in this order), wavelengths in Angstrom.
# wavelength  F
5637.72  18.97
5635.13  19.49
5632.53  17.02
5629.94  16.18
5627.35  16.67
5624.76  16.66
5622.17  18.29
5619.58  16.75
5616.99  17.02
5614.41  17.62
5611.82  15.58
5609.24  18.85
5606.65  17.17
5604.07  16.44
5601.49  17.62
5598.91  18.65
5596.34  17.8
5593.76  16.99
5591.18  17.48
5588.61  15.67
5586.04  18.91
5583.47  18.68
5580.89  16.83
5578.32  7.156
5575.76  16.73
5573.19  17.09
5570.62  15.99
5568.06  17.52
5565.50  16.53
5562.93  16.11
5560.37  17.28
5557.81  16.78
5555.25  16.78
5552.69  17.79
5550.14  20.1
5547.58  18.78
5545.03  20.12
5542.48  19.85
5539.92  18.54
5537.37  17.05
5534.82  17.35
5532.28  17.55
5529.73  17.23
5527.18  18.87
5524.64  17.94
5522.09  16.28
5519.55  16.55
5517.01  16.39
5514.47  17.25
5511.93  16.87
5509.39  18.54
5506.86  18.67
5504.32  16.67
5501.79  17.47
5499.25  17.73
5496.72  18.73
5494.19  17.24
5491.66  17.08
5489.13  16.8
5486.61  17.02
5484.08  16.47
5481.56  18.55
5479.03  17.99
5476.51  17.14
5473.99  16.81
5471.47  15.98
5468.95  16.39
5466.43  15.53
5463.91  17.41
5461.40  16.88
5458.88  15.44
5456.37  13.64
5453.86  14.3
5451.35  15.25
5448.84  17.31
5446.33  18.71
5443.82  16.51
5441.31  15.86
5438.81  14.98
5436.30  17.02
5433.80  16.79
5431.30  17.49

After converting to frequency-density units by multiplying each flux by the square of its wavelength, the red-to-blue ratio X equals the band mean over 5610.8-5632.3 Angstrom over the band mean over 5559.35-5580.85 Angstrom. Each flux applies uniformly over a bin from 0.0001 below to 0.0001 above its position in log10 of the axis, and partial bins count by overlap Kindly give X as 1.10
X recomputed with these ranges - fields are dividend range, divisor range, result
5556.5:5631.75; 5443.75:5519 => 1.04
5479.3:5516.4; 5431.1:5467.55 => 1.10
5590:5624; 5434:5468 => 1.14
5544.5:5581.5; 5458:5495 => 1.02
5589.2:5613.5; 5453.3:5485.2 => 1.11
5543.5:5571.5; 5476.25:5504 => 1.04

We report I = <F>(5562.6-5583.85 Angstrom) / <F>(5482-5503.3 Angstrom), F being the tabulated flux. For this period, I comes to 0.9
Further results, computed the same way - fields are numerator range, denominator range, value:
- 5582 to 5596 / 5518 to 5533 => 1.01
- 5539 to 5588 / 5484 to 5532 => 0.99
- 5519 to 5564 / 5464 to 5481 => 1.07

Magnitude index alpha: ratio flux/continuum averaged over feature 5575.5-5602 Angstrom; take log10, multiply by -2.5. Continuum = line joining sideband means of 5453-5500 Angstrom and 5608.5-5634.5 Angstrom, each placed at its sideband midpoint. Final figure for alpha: 0.03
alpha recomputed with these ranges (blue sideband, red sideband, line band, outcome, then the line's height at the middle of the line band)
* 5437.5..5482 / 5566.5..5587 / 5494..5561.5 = -0.104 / 16.2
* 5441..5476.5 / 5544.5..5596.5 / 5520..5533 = -0.055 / 16.6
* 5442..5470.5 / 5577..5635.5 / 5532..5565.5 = -0.086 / 16.6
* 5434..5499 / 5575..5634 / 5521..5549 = -0.089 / 16.7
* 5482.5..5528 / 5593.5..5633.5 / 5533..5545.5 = -0.068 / 17.3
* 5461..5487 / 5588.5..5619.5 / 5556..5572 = 0.030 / 17.2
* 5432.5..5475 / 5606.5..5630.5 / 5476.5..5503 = -0.072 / 16.4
